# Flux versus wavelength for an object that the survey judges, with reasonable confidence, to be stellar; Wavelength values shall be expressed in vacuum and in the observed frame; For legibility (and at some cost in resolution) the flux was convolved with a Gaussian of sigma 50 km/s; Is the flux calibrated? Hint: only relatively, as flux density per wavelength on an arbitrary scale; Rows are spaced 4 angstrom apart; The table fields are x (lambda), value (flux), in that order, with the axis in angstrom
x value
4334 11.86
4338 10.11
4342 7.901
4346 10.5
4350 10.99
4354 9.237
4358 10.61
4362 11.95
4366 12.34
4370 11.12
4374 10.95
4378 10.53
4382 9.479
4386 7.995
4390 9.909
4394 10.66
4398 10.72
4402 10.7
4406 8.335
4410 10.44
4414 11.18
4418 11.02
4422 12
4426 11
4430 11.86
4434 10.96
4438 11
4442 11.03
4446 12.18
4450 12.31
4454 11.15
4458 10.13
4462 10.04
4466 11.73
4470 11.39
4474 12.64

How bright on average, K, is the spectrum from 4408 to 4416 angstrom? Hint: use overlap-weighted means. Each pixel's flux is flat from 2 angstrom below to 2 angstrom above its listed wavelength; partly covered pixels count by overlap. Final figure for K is 10.8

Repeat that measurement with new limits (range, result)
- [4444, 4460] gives 11.4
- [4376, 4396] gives 9.71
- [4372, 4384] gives 10.3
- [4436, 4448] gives 11.4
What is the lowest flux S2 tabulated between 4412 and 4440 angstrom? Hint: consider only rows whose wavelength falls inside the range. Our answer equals 10.96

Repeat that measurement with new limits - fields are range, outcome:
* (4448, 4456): 11.15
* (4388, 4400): 9.909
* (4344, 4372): 9.237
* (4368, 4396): 7.995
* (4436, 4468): 10.04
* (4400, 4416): 8.335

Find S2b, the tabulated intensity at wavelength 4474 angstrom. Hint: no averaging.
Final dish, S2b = 12.64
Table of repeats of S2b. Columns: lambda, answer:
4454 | 11.15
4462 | 10.04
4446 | 12.18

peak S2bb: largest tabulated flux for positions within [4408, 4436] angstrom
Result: 12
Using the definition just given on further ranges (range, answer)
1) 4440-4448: 12.18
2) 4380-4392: 9.909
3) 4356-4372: 12.34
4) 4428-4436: 11.86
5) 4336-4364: 11.95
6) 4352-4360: 10.61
